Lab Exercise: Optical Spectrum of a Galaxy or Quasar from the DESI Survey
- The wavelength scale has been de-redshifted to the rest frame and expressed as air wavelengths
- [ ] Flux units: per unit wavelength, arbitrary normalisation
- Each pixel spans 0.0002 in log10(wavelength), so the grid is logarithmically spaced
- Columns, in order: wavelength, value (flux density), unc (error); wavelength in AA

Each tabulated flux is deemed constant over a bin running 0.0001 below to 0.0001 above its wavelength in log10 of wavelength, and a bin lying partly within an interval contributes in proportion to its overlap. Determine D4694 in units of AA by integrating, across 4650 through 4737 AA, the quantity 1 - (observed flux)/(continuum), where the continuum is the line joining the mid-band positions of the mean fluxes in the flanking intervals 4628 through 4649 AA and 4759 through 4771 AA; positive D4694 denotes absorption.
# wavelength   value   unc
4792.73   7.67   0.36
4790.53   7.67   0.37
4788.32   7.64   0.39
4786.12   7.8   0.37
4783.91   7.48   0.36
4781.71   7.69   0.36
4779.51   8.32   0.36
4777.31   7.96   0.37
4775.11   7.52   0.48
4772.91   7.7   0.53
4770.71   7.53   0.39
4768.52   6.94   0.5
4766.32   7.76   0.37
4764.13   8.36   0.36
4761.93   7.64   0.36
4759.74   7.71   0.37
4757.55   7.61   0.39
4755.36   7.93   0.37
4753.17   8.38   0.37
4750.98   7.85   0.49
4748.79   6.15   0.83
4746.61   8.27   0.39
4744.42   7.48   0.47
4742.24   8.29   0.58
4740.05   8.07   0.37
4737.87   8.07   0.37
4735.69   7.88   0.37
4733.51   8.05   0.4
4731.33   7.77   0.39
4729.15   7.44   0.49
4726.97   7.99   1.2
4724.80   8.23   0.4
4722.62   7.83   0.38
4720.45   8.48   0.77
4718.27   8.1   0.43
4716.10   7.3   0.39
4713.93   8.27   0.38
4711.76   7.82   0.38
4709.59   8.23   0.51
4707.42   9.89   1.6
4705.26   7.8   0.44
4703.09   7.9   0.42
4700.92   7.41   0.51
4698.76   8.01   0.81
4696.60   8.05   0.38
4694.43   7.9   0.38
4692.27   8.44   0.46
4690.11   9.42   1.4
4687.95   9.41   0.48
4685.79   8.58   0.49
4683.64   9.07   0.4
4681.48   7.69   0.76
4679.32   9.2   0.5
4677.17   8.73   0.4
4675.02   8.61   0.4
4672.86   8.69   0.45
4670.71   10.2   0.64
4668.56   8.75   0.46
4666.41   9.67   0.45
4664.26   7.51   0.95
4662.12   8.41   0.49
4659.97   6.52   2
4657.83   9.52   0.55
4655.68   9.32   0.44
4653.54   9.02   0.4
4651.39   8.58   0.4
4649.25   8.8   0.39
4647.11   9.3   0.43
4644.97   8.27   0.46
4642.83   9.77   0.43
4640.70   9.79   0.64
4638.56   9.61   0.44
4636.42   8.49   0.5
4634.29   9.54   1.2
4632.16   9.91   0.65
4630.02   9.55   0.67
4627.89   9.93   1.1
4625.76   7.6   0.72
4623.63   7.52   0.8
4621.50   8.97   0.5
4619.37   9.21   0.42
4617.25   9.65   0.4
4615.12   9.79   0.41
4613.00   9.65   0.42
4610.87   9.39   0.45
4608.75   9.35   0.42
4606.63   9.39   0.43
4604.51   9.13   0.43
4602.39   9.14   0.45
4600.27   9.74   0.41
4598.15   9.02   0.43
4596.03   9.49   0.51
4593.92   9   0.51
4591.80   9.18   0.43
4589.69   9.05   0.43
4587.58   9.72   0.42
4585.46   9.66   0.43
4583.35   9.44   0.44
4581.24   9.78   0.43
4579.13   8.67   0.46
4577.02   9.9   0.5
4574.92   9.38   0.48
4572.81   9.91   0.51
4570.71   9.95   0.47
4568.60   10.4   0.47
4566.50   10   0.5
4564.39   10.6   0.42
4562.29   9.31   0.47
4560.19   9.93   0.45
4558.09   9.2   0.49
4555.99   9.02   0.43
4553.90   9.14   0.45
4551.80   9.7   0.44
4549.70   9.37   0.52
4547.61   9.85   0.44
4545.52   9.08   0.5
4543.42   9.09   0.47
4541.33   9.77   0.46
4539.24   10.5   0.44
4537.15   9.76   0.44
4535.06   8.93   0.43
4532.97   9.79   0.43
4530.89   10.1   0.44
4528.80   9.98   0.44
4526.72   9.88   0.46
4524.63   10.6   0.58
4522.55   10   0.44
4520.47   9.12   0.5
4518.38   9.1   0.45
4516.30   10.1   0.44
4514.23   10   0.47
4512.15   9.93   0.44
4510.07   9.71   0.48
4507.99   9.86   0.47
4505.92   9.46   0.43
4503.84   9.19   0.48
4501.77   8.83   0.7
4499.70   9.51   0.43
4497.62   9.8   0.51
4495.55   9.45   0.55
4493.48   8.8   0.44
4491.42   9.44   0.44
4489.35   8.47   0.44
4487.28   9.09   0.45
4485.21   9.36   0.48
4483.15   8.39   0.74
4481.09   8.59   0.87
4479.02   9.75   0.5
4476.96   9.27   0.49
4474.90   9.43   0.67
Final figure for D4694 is 2.35 AA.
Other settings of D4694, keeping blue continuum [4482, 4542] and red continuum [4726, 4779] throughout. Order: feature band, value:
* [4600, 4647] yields -2.8 AA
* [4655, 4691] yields -1.8 AA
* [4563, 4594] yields -2.1 AA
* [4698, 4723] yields 0.0 AA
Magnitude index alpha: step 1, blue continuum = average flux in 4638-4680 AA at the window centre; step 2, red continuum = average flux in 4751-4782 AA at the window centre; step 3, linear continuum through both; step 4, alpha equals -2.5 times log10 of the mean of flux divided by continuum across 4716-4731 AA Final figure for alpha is 0.04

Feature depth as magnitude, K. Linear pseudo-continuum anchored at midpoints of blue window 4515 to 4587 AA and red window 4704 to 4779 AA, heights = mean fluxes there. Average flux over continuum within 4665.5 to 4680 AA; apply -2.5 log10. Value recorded -0.07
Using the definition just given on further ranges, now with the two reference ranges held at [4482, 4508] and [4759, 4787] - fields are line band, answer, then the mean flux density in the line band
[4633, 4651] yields -0.10 mag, 9.19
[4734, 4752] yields 0.02 mag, 7.77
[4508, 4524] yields -0.08 mag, 9.74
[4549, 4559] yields -0.05 mag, 9.28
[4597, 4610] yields -0.08 mag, 9.3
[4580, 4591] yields -0.10 mag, 9.51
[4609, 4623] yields -0.10 mag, 9.38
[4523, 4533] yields -0.12 mag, 10.1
